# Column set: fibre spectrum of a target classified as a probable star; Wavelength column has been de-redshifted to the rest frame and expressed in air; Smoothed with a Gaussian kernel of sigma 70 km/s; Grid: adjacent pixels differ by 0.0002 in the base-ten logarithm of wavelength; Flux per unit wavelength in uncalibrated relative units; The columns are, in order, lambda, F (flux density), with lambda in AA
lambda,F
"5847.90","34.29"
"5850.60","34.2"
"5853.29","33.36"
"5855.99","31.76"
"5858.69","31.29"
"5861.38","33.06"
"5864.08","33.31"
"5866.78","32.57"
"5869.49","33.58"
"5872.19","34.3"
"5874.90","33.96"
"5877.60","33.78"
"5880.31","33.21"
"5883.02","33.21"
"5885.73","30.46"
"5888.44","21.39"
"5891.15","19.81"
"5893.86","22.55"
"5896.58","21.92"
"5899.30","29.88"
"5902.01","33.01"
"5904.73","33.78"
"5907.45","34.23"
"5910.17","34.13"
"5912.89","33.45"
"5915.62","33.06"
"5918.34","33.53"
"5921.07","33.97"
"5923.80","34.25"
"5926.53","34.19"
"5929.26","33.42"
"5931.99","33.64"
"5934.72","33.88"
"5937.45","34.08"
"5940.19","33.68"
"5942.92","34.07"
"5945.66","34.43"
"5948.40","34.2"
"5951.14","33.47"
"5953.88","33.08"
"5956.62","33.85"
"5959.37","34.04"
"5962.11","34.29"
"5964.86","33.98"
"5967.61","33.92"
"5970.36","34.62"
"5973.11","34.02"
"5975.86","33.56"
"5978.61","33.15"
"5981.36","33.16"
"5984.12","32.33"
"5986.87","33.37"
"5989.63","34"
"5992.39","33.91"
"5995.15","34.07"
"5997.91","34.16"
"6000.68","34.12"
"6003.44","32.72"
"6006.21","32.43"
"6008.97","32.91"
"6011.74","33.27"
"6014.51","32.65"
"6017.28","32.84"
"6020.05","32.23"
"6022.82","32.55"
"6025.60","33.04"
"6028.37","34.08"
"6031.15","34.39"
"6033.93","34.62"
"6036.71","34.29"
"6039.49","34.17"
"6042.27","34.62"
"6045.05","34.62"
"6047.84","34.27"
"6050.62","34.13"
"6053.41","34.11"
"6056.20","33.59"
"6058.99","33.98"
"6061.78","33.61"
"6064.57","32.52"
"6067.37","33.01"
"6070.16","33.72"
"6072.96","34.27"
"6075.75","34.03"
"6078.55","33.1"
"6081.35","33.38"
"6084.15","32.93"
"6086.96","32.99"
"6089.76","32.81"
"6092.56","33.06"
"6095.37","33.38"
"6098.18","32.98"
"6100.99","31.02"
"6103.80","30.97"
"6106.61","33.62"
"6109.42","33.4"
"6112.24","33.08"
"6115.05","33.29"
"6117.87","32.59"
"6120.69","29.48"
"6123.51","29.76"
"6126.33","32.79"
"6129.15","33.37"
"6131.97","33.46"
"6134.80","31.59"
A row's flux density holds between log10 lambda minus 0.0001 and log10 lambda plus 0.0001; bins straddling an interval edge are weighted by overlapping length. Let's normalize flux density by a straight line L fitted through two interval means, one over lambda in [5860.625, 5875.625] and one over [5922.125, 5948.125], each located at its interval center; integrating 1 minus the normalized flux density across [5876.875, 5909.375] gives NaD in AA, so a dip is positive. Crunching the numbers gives 4.5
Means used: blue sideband 33.4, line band 28.9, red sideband 34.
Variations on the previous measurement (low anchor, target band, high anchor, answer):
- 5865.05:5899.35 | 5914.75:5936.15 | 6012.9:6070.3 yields -2.31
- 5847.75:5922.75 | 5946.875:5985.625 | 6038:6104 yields -1.67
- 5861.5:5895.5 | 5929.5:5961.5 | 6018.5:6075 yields -2.25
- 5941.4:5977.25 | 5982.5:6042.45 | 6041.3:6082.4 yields 0.72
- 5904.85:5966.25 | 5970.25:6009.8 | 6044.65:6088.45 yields 0.33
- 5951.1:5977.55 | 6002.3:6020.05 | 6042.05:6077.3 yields 0.58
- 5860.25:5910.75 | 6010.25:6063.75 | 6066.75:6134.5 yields -2.70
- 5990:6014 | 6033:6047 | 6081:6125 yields -0.60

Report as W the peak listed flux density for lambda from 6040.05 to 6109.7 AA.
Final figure 34.62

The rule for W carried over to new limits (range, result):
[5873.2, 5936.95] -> 34.25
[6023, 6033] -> 34.39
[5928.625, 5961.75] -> 34.43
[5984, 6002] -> 34.16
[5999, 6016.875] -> 34.12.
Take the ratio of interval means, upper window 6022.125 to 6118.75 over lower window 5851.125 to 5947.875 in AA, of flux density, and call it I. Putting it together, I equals 1.05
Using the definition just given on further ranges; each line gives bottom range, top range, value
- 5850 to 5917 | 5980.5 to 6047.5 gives 1.08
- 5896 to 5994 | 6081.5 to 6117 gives 0.98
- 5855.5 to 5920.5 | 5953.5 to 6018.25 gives 1.08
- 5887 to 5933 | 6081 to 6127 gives 1.06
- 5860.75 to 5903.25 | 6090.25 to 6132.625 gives 1.08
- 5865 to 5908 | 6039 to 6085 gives 1.12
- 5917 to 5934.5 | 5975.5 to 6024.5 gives 0.98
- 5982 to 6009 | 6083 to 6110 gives 0.98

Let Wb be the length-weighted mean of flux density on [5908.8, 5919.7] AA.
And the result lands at 33.5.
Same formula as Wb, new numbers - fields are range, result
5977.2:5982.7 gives 33.2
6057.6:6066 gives 33.4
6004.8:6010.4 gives 32.7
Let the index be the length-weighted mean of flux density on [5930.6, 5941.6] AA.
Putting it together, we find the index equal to 33.8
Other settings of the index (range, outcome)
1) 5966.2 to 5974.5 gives 34.2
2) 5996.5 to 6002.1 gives 34.1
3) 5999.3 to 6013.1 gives 33.1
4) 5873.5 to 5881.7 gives 33.6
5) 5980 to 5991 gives 33.2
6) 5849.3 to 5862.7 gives 32.7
